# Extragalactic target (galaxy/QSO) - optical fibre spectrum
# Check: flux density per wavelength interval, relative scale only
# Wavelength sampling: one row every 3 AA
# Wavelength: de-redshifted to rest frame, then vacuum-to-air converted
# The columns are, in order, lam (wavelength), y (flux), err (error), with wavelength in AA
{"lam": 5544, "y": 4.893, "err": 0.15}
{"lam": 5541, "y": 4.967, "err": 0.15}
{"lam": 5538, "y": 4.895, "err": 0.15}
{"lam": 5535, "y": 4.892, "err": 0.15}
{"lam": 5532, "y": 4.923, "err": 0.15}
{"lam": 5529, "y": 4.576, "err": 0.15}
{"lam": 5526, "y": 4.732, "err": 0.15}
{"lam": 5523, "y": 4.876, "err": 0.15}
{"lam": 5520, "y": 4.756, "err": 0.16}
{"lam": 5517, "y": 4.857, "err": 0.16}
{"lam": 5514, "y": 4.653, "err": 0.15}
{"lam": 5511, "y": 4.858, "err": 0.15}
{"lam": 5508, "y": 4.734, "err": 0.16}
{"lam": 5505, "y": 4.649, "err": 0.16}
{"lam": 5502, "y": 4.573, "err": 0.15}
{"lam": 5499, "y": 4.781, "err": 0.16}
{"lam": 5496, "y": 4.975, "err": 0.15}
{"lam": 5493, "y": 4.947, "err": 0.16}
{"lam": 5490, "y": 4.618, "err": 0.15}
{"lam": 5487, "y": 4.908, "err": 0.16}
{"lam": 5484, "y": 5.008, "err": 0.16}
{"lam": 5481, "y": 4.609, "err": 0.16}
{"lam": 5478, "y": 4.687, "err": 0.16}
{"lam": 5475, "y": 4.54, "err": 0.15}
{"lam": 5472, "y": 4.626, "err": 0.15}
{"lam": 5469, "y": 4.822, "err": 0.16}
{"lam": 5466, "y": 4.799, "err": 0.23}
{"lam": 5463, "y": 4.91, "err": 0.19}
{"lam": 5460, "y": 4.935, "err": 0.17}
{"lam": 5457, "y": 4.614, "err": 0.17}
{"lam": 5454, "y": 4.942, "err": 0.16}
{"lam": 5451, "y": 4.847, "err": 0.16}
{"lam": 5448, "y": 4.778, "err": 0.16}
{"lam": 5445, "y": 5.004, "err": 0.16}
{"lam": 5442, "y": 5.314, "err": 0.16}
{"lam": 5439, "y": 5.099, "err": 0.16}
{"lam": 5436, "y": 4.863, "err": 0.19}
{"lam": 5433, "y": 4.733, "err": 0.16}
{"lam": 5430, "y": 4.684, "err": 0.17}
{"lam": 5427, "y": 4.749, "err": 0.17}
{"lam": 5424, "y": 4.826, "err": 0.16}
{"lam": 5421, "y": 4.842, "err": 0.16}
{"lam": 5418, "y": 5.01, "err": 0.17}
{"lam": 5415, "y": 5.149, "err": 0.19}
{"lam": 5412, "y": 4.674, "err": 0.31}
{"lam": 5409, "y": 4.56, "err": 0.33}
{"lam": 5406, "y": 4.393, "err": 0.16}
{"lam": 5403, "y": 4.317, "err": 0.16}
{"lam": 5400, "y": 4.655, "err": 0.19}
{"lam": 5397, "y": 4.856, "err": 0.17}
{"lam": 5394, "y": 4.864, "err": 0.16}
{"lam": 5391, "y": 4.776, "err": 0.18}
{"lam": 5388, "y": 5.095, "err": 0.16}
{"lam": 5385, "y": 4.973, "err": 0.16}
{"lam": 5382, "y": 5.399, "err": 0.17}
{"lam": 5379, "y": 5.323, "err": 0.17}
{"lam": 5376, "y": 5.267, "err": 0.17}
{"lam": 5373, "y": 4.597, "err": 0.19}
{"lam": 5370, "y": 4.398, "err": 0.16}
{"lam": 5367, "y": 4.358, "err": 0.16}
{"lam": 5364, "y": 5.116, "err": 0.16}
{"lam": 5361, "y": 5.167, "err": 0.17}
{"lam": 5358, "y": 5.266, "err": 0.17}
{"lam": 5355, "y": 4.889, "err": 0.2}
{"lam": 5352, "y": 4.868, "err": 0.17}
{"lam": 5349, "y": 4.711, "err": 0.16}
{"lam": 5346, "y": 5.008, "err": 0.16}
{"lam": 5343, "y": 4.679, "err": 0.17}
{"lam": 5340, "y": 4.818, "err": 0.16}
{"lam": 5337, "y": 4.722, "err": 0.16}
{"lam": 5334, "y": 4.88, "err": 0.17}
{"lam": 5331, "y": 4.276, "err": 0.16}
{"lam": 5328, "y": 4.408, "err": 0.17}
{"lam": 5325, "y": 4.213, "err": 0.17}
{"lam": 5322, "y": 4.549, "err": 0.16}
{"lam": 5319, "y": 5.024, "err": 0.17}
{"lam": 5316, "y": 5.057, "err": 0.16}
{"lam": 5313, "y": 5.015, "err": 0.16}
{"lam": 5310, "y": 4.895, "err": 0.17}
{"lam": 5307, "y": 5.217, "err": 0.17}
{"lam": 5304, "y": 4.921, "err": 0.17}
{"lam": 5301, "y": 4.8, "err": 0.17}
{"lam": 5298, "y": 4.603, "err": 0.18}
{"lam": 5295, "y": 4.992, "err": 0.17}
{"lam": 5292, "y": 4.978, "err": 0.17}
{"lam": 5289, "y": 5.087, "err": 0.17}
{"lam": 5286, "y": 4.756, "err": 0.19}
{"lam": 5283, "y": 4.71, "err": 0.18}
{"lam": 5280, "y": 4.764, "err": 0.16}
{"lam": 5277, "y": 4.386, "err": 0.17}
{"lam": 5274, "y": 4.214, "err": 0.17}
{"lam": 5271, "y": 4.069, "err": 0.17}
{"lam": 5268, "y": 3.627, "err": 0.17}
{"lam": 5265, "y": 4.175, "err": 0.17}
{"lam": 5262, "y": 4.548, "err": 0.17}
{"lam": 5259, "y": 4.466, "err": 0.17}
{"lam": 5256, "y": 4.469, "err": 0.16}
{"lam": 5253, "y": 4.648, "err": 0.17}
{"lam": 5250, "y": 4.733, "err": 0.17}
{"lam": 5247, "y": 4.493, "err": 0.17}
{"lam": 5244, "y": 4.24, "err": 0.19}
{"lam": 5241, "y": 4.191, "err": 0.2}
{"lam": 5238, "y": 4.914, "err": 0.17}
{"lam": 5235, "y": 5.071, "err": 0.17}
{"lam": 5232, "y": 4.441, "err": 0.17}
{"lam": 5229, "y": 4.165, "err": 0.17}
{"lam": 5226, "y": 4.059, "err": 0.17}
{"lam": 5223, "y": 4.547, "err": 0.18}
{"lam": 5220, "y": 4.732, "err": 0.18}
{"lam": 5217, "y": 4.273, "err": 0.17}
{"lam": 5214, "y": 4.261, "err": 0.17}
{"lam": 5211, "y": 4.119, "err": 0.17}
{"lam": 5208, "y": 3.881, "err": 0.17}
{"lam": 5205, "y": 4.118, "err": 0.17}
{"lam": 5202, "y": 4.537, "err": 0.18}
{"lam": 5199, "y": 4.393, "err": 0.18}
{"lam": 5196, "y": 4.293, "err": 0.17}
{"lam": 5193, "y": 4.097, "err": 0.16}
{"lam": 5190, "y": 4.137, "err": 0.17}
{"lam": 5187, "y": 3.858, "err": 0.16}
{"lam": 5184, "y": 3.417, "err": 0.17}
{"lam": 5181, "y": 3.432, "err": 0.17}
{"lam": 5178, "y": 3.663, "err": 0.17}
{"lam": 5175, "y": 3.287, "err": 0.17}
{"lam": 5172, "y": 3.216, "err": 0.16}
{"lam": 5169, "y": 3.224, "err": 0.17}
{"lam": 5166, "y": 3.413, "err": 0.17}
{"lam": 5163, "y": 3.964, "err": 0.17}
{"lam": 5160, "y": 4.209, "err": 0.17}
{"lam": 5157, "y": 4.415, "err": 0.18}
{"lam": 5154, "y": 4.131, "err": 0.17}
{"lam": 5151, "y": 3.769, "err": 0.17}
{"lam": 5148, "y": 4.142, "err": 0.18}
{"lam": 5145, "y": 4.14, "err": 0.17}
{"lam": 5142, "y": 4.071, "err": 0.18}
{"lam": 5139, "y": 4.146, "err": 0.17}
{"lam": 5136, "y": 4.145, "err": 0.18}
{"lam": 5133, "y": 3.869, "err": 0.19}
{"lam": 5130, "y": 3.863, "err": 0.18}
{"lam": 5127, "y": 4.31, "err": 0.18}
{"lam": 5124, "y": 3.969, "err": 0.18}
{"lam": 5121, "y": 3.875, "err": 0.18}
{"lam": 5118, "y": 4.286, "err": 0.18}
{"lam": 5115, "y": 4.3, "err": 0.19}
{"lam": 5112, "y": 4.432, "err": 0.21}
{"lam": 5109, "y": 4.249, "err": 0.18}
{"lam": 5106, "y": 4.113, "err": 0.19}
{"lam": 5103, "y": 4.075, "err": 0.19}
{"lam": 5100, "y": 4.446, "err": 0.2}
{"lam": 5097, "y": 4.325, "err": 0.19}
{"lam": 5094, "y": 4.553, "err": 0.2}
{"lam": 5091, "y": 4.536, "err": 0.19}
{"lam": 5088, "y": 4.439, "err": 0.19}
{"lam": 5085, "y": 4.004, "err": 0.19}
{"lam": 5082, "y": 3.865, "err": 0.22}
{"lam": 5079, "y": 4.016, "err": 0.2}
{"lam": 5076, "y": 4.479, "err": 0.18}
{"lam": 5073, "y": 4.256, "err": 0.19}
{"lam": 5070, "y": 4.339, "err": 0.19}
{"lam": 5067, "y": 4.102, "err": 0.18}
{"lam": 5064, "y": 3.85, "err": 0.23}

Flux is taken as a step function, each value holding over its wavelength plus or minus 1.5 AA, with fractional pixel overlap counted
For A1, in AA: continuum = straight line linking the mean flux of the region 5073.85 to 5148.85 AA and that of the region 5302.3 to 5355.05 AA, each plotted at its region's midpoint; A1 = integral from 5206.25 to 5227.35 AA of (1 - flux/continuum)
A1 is 1.0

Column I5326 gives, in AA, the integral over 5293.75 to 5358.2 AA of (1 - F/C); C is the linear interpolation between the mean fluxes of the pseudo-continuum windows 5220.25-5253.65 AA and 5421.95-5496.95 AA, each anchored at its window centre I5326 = -2.3 AA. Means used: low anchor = 4.51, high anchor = 4.83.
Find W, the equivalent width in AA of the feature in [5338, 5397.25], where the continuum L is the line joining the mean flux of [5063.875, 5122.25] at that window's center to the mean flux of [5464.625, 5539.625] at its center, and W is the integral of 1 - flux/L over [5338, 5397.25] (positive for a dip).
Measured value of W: -4.2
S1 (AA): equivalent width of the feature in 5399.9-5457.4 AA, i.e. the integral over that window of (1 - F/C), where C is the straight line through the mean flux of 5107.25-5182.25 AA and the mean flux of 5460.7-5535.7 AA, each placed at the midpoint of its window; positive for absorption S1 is -2.5 AA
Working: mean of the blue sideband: 3.94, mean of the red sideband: 4.77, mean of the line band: 4.81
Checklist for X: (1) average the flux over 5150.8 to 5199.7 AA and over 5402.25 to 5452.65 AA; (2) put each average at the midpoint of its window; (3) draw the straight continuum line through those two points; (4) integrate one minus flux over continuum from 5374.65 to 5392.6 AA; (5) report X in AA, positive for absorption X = -1.9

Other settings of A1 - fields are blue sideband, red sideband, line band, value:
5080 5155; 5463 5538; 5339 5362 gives -2.0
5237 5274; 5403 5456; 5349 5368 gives -1.2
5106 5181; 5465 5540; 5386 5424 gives -1.8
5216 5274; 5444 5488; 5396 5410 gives 0.4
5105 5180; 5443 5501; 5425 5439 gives -0.3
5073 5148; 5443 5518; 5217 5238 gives -0.7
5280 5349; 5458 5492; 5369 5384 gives -0.7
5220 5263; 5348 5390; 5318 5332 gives 0.9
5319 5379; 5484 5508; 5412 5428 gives -0.4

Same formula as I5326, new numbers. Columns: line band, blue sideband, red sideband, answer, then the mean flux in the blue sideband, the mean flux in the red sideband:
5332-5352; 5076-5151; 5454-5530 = -1.2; 4.17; 4.77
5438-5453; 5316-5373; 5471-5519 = -0.8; 4.75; 4.75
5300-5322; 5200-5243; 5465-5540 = -2.2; 4.38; 4.77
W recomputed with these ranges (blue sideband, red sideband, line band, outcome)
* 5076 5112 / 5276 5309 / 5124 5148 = 1.7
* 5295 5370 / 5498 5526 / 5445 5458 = -0.2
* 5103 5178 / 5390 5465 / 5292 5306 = -1.3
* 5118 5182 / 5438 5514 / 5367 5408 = -2.3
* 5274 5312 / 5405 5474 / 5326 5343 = 0.7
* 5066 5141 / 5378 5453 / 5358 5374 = -0.1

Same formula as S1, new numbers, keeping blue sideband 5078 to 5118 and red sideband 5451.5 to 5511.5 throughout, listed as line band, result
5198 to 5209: 0.4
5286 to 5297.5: -1.1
